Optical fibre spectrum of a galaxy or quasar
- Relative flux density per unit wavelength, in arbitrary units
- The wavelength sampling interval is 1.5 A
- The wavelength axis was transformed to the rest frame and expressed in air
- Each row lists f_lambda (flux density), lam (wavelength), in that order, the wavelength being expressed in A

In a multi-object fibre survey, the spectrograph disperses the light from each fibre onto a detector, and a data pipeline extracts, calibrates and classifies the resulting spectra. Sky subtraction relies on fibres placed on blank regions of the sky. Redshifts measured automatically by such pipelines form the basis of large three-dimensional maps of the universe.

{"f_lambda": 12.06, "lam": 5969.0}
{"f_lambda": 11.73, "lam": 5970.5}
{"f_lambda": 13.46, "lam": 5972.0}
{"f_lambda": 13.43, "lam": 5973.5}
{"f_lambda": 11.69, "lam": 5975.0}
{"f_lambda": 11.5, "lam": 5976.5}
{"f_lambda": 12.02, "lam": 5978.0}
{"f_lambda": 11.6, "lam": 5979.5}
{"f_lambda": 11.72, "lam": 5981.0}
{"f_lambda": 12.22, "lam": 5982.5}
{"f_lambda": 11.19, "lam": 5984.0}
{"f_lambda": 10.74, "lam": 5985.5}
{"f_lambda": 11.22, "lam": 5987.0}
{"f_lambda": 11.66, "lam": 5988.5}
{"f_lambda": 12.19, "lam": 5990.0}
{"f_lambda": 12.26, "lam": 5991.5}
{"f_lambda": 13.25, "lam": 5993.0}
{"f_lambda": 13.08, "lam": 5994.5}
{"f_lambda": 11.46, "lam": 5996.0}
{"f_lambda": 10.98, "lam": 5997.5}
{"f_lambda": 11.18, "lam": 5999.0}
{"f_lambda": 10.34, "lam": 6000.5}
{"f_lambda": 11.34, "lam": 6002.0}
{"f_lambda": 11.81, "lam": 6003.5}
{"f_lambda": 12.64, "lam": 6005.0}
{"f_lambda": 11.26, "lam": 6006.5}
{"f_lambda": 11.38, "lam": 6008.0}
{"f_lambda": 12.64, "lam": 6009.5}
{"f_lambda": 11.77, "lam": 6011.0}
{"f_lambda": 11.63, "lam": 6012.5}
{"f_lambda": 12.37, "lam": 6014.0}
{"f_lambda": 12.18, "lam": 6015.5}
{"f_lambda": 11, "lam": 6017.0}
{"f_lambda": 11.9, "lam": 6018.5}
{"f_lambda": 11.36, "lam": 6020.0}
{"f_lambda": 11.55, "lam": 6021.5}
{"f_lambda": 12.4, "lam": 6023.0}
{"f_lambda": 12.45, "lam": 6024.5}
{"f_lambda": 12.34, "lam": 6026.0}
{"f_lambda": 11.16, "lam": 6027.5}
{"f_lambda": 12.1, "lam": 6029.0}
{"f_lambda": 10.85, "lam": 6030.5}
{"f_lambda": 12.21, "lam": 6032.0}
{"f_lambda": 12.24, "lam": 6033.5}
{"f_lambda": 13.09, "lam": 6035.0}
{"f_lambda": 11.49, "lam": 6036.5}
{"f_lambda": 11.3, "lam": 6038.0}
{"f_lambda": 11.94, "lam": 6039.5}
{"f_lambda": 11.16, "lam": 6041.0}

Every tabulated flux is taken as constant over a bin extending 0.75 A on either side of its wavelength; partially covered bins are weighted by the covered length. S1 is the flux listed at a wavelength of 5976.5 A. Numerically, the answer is 11.5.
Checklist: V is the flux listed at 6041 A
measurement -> 11.16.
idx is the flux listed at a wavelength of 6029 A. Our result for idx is 12.1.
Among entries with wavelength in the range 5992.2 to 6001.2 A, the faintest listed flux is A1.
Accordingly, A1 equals 10.34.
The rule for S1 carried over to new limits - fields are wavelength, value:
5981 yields 11.72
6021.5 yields 11.55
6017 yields 11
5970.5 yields 11.73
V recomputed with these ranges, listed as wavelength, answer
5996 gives 11.46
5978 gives 12.02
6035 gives 13.09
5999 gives 11.18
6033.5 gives 12.24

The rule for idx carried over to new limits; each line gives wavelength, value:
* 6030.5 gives 10.85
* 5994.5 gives 13.08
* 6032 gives 12.21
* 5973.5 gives 13.43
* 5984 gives 11.19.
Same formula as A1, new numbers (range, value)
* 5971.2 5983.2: 11.5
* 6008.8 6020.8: 11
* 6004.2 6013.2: 11.26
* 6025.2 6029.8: 11.16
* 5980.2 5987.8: 10.74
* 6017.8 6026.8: 11.36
